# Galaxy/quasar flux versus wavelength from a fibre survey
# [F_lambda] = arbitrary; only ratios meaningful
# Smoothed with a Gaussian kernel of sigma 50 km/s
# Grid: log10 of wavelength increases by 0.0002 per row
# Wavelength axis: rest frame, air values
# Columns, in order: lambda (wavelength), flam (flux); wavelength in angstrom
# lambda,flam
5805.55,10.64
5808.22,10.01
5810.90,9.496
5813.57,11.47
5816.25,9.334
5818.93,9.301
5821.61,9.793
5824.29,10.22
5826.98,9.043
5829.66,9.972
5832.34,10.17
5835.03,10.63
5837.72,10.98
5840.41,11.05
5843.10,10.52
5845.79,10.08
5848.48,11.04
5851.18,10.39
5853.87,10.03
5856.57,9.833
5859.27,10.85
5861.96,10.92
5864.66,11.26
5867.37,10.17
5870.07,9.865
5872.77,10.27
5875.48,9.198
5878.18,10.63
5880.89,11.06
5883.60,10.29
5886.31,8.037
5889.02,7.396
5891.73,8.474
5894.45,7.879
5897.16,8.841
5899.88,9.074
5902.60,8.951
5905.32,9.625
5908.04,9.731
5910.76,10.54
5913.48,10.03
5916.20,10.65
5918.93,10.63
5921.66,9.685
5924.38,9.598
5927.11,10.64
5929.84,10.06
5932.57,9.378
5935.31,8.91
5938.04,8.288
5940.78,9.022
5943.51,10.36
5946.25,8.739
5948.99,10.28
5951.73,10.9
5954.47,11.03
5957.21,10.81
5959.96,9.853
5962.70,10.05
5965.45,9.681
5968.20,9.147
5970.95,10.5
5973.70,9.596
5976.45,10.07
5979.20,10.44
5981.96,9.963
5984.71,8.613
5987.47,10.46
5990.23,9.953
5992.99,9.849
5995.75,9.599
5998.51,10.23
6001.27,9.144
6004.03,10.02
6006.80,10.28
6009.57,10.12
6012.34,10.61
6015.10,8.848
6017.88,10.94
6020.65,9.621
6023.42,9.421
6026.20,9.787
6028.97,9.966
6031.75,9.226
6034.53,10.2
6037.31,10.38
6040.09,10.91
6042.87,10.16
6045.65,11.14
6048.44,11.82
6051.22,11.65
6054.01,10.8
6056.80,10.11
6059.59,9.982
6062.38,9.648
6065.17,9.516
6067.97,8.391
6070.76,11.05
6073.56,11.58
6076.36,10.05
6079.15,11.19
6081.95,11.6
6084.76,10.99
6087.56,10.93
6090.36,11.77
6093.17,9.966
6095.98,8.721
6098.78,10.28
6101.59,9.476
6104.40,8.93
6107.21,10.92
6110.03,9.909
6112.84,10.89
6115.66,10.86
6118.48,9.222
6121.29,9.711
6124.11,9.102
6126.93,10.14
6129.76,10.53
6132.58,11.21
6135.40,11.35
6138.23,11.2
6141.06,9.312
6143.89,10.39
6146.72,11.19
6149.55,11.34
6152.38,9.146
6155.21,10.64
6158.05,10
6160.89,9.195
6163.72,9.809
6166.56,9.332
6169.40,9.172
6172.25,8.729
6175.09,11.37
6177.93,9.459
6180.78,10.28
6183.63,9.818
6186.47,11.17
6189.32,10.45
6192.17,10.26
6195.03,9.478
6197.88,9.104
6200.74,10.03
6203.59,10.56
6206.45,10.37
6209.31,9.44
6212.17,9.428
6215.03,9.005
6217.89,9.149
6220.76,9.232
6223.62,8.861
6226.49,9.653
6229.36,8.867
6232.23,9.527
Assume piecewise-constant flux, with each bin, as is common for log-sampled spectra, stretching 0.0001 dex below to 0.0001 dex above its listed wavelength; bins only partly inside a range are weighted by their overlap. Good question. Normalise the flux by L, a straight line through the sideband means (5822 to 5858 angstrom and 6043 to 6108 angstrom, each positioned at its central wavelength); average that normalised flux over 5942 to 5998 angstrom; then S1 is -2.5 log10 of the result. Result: 0.04 mag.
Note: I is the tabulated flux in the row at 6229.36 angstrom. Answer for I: 8.867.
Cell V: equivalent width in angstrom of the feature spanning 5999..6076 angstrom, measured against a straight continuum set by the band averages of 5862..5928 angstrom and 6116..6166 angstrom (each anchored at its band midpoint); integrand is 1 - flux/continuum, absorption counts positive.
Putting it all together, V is -1.54 angstrom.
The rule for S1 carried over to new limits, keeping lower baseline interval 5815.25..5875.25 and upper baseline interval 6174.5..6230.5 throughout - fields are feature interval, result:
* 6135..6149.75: -0.09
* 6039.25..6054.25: -0.12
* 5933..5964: 0.03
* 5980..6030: 0.02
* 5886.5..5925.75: 0.09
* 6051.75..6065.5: -0.02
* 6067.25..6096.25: -0.08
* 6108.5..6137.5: -0.05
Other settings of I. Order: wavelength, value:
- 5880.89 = 11.06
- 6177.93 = 9.459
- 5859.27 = 10.85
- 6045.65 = 11.14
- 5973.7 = 9.596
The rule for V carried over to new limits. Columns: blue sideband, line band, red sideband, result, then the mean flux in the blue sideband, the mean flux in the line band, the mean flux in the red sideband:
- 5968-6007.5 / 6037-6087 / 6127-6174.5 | -3.04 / 9.87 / 10.6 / 10.2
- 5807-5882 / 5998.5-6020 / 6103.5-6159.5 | 0.62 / 10.3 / 10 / 10.3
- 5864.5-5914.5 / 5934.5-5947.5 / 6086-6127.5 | 0.75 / 9.5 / 9.08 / 10.1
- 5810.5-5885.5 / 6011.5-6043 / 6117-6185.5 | 0.52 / 10.3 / 9.99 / 10.1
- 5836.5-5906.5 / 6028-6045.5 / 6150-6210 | -0.56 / 9.87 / 10.2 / 9.93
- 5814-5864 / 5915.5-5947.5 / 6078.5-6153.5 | 2.05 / 10.3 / 9.64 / 10.4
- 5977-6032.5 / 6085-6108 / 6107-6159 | 0.16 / 9.86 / 10.1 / 10.4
